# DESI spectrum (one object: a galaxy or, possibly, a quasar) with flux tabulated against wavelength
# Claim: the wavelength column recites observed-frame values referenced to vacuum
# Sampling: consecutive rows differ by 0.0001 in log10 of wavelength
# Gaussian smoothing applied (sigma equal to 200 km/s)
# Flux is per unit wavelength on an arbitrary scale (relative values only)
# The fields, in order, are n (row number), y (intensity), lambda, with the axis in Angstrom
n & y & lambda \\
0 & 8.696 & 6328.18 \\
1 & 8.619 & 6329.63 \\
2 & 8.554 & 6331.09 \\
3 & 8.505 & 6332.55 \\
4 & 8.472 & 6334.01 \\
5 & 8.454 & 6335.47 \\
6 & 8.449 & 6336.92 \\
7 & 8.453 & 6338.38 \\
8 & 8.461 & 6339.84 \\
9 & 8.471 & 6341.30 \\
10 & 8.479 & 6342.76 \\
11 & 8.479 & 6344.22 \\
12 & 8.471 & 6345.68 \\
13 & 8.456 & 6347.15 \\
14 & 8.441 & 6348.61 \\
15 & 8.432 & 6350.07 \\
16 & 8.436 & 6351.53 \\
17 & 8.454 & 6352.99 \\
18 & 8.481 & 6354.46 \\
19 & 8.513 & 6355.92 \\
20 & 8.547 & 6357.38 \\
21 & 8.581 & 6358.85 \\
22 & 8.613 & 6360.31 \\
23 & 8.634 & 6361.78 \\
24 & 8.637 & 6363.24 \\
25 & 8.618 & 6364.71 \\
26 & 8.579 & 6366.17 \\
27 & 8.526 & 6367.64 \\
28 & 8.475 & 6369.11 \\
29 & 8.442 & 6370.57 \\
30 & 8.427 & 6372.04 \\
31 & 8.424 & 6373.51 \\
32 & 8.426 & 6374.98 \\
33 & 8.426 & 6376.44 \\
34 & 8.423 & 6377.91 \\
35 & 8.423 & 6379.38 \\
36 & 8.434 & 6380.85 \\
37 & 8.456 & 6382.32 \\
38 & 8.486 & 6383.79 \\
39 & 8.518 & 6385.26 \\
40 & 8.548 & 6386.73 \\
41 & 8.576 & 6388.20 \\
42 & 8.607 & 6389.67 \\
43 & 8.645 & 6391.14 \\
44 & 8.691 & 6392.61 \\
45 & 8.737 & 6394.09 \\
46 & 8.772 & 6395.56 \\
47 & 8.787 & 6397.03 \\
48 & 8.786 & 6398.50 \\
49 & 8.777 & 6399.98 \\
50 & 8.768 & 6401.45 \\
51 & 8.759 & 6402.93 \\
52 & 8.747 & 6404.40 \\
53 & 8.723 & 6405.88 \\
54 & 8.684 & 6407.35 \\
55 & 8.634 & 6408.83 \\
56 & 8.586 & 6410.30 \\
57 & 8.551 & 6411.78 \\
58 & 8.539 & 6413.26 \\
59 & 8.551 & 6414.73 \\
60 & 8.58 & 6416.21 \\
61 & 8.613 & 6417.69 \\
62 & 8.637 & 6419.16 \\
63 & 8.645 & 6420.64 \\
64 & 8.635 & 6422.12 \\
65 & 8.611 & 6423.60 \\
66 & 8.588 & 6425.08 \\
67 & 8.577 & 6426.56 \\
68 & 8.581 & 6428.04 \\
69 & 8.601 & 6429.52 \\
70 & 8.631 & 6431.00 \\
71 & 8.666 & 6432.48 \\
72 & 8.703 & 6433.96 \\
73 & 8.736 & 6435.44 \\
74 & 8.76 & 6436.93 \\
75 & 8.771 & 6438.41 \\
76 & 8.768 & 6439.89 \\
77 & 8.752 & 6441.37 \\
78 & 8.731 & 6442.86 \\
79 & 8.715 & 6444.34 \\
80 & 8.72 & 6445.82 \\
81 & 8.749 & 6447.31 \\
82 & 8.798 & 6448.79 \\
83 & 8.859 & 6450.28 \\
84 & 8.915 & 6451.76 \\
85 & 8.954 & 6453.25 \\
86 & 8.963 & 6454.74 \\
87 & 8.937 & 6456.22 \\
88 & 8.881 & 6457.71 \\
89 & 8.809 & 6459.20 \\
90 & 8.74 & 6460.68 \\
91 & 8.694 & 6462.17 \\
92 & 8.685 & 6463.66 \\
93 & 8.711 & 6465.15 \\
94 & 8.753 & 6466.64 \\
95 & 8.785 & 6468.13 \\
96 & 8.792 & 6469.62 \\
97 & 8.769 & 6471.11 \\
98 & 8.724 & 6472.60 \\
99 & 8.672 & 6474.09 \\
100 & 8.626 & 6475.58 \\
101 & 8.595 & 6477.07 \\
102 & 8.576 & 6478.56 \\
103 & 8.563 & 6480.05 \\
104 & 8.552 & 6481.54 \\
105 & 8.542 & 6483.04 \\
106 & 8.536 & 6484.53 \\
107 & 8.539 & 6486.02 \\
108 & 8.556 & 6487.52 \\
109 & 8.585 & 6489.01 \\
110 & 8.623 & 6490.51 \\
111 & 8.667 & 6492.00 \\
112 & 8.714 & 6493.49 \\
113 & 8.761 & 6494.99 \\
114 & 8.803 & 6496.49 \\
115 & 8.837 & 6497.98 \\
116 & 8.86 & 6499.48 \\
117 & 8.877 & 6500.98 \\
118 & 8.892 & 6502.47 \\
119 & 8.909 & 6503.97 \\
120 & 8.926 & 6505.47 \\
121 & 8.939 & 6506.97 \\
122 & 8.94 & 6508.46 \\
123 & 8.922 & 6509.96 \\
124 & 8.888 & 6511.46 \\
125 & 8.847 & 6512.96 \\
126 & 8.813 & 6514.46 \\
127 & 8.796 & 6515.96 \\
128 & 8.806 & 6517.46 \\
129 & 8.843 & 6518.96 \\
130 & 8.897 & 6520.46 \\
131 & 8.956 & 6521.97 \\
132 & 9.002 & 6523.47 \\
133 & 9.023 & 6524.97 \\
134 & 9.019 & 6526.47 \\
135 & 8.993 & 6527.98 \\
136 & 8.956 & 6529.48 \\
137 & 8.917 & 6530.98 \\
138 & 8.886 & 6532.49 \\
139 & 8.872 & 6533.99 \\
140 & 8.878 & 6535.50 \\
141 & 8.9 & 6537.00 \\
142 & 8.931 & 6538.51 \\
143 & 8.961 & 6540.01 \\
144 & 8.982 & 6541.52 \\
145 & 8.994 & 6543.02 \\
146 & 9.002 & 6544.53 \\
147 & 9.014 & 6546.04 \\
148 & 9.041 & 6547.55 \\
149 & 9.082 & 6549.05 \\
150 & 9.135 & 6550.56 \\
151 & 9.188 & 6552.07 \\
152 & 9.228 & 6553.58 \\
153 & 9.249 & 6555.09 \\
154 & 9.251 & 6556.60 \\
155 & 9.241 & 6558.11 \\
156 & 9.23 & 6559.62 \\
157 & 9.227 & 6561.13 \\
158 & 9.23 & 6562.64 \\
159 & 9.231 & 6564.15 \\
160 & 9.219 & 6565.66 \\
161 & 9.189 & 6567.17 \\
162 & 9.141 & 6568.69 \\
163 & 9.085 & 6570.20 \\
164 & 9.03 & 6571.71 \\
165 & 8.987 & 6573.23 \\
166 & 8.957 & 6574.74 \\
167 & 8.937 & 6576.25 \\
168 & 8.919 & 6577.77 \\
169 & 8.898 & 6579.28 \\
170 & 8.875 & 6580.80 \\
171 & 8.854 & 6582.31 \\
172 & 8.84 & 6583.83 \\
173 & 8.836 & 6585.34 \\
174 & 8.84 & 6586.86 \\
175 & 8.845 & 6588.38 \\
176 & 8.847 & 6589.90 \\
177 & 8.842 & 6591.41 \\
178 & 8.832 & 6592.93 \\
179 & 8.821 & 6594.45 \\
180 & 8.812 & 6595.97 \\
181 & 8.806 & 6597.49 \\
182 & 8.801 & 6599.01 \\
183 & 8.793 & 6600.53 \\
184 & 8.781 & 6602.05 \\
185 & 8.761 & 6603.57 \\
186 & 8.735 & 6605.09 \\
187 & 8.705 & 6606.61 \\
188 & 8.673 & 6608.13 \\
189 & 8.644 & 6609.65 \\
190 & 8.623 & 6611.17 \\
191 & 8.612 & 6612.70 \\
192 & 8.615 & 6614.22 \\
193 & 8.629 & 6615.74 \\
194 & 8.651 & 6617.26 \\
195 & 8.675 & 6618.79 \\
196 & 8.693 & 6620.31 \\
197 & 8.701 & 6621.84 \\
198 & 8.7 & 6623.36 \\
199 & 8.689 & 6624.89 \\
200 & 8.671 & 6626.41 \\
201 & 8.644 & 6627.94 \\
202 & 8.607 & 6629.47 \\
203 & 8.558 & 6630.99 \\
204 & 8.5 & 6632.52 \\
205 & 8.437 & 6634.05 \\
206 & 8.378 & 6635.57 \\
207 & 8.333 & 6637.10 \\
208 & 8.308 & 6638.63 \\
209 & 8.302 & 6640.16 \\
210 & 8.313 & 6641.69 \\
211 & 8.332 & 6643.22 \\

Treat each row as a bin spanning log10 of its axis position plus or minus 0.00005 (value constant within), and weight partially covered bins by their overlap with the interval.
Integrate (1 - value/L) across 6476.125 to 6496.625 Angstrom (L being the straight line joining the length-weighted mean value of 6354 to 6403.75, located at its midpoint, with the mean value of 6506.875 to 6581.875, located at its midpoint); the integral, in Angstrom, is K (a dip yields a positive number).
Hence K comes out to 0.58 Angstrom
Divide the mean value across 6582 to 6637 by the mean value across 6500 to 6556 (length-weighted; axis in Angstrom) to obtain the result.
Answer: 0.97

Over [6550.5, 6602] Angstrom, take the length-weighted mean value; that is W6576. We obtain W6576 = 9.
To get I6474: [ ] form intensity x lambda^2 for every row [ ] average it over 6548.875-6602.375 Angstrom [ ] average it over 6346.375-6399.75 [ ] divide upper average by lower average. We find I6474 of 1.12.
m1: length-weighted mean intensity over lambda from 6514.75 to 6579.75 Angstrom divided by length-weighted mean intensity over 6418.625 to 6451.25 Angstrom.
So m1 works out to 1.04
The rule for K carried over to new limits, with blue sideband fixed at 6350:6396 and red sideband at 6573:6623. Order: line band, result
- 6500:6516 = -0.4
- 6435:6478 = -0.7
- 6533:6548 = -0.4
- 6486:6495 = 0.0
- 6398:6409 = -0.2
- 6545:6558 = -0.6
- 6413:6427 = 0.0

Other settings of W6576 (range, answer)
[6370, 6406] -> 8.59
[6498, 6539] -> 8.9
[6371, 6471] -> 8.67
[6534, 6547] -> 8.95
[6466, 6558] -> 8.86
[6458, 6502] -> 8.69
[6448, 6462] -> 8.87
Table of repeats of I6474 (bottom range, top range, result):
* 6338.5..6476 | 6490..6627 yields 1.08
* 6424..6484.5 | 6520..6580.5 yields 1.07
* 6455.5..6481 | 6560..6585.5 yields 1.07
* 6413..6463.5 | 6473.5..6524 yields 1.02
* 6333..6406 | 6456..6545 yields 1.07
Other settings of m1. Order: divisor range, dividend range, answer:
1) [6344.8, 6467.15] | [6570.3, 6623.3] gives 1.02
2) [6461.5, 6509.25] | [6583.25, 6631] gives 1.00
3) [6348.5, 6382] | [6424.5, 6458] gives 1.03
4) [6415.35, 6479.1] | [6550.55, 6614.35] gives 1.02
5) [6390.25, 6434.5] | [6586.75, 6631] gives 1.01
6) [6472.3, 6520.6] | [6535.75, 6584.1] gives 1.04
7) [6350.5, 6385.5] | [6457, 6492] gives 1.02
